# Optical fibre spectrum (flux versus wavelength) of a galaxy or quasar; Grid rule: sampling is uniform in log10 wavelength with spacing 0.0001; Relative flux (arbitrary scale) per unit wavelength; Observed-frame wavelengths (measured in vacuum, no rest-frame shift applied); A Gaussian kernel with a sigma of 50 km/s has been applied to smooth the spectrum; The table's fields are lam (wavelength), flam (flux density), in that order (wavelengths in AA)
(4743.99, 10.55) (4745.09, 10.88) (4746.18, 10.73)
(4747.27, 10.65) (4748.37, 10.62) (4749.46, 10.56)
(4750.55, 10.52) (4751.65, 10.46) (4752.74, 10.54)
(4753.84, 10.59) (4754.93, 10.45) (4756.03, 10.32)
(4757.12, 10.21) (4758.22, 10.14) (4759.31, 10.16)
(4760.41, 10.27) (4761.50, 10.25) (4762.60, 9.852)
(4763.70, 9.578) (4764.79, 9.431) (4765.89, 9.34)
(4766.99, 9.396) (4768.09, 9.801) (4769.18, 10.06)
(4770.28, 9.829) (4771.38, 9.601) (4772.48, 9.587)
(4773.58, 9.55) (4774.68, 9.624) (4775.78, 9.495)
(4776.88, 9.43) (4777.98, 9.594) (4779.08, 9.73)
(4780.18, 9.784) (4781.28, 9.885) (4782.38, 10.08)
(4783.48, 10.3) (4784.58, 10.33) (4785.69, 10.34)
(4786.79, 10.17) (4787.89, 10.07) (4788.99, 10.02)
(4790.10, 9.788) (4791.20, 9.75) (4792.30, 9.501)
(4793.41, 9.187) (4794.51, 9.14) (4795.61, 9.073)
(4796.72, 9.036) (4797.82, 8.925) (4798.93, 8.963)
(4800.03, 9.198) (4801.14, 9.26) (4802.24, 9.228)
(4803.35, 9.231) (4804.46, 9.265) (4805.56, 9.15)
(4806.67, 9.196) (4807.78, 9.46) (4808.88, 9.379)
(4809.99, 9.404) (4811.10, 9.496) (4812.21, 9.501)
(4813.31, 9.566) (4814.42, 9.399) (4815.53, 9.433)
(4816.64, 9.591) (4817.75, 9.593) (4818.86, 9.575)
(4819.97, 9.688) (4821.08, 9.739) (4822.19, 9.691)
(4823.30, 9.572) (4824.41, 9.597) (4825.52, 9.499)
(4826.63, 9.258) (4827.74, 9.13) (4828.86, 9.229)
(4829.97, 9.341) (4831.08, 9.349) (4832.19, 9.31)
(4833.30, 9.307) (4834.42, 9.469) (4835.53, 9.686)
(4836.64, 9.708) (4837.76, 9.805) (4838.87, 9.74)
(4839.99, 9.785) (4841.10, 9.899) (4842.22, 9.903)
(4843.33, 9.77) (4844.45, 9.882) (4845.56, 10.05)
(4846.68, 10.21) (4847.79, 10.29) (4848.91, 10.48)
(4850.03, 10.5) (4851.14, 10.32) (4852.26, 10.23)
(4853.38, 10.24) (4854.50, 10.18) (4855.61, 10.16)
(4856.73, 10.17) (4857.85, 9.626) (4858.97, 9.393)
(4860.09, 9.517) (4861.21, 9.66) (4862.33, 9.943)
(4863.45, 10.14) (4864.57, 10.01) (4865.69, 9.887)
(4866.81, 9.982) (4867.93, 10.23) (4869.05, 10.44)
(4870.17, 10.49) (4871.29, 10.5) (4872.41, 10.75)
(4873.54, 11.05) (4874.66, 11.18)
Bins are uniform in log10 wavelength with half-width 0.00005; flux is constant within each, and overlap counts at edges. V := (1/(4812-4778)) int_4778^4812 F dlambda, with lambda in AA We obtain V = 9.54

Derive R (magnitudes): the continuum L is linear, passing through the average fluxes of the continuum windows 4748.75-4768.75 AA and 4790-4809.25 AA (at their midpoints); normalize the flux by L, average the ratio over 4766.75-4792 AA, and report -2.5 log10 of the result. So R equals -0.018 mag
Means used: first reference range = 10.1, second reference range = 9.25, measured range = 9.84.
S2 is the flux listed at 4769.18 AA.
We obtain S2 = 10.06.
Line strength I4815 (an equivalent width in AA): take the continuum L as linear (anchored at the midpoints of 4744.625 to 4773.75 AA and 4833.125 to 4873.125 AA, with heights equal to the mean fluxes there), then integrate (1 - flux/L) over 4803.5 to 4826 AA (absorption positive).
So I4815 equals 1.3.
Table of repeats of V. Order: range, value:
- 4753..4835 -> 9.62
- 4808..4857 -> 9.73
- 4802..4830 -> 9.43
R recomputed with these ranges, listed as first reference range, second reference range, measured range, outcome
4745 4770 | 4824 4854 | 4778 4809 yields 0.05 mag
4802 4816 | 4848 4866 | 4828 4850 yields 0.00 mag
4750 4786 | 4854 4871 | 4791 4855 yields 0.05 mag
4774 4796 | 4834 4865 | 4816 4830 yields 0.04 mag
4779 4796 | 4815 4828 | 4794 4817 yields 0.05 mag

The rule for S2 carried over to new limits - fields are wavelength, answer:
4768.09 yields 9.801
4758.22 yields 10.14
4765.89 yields 9.34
